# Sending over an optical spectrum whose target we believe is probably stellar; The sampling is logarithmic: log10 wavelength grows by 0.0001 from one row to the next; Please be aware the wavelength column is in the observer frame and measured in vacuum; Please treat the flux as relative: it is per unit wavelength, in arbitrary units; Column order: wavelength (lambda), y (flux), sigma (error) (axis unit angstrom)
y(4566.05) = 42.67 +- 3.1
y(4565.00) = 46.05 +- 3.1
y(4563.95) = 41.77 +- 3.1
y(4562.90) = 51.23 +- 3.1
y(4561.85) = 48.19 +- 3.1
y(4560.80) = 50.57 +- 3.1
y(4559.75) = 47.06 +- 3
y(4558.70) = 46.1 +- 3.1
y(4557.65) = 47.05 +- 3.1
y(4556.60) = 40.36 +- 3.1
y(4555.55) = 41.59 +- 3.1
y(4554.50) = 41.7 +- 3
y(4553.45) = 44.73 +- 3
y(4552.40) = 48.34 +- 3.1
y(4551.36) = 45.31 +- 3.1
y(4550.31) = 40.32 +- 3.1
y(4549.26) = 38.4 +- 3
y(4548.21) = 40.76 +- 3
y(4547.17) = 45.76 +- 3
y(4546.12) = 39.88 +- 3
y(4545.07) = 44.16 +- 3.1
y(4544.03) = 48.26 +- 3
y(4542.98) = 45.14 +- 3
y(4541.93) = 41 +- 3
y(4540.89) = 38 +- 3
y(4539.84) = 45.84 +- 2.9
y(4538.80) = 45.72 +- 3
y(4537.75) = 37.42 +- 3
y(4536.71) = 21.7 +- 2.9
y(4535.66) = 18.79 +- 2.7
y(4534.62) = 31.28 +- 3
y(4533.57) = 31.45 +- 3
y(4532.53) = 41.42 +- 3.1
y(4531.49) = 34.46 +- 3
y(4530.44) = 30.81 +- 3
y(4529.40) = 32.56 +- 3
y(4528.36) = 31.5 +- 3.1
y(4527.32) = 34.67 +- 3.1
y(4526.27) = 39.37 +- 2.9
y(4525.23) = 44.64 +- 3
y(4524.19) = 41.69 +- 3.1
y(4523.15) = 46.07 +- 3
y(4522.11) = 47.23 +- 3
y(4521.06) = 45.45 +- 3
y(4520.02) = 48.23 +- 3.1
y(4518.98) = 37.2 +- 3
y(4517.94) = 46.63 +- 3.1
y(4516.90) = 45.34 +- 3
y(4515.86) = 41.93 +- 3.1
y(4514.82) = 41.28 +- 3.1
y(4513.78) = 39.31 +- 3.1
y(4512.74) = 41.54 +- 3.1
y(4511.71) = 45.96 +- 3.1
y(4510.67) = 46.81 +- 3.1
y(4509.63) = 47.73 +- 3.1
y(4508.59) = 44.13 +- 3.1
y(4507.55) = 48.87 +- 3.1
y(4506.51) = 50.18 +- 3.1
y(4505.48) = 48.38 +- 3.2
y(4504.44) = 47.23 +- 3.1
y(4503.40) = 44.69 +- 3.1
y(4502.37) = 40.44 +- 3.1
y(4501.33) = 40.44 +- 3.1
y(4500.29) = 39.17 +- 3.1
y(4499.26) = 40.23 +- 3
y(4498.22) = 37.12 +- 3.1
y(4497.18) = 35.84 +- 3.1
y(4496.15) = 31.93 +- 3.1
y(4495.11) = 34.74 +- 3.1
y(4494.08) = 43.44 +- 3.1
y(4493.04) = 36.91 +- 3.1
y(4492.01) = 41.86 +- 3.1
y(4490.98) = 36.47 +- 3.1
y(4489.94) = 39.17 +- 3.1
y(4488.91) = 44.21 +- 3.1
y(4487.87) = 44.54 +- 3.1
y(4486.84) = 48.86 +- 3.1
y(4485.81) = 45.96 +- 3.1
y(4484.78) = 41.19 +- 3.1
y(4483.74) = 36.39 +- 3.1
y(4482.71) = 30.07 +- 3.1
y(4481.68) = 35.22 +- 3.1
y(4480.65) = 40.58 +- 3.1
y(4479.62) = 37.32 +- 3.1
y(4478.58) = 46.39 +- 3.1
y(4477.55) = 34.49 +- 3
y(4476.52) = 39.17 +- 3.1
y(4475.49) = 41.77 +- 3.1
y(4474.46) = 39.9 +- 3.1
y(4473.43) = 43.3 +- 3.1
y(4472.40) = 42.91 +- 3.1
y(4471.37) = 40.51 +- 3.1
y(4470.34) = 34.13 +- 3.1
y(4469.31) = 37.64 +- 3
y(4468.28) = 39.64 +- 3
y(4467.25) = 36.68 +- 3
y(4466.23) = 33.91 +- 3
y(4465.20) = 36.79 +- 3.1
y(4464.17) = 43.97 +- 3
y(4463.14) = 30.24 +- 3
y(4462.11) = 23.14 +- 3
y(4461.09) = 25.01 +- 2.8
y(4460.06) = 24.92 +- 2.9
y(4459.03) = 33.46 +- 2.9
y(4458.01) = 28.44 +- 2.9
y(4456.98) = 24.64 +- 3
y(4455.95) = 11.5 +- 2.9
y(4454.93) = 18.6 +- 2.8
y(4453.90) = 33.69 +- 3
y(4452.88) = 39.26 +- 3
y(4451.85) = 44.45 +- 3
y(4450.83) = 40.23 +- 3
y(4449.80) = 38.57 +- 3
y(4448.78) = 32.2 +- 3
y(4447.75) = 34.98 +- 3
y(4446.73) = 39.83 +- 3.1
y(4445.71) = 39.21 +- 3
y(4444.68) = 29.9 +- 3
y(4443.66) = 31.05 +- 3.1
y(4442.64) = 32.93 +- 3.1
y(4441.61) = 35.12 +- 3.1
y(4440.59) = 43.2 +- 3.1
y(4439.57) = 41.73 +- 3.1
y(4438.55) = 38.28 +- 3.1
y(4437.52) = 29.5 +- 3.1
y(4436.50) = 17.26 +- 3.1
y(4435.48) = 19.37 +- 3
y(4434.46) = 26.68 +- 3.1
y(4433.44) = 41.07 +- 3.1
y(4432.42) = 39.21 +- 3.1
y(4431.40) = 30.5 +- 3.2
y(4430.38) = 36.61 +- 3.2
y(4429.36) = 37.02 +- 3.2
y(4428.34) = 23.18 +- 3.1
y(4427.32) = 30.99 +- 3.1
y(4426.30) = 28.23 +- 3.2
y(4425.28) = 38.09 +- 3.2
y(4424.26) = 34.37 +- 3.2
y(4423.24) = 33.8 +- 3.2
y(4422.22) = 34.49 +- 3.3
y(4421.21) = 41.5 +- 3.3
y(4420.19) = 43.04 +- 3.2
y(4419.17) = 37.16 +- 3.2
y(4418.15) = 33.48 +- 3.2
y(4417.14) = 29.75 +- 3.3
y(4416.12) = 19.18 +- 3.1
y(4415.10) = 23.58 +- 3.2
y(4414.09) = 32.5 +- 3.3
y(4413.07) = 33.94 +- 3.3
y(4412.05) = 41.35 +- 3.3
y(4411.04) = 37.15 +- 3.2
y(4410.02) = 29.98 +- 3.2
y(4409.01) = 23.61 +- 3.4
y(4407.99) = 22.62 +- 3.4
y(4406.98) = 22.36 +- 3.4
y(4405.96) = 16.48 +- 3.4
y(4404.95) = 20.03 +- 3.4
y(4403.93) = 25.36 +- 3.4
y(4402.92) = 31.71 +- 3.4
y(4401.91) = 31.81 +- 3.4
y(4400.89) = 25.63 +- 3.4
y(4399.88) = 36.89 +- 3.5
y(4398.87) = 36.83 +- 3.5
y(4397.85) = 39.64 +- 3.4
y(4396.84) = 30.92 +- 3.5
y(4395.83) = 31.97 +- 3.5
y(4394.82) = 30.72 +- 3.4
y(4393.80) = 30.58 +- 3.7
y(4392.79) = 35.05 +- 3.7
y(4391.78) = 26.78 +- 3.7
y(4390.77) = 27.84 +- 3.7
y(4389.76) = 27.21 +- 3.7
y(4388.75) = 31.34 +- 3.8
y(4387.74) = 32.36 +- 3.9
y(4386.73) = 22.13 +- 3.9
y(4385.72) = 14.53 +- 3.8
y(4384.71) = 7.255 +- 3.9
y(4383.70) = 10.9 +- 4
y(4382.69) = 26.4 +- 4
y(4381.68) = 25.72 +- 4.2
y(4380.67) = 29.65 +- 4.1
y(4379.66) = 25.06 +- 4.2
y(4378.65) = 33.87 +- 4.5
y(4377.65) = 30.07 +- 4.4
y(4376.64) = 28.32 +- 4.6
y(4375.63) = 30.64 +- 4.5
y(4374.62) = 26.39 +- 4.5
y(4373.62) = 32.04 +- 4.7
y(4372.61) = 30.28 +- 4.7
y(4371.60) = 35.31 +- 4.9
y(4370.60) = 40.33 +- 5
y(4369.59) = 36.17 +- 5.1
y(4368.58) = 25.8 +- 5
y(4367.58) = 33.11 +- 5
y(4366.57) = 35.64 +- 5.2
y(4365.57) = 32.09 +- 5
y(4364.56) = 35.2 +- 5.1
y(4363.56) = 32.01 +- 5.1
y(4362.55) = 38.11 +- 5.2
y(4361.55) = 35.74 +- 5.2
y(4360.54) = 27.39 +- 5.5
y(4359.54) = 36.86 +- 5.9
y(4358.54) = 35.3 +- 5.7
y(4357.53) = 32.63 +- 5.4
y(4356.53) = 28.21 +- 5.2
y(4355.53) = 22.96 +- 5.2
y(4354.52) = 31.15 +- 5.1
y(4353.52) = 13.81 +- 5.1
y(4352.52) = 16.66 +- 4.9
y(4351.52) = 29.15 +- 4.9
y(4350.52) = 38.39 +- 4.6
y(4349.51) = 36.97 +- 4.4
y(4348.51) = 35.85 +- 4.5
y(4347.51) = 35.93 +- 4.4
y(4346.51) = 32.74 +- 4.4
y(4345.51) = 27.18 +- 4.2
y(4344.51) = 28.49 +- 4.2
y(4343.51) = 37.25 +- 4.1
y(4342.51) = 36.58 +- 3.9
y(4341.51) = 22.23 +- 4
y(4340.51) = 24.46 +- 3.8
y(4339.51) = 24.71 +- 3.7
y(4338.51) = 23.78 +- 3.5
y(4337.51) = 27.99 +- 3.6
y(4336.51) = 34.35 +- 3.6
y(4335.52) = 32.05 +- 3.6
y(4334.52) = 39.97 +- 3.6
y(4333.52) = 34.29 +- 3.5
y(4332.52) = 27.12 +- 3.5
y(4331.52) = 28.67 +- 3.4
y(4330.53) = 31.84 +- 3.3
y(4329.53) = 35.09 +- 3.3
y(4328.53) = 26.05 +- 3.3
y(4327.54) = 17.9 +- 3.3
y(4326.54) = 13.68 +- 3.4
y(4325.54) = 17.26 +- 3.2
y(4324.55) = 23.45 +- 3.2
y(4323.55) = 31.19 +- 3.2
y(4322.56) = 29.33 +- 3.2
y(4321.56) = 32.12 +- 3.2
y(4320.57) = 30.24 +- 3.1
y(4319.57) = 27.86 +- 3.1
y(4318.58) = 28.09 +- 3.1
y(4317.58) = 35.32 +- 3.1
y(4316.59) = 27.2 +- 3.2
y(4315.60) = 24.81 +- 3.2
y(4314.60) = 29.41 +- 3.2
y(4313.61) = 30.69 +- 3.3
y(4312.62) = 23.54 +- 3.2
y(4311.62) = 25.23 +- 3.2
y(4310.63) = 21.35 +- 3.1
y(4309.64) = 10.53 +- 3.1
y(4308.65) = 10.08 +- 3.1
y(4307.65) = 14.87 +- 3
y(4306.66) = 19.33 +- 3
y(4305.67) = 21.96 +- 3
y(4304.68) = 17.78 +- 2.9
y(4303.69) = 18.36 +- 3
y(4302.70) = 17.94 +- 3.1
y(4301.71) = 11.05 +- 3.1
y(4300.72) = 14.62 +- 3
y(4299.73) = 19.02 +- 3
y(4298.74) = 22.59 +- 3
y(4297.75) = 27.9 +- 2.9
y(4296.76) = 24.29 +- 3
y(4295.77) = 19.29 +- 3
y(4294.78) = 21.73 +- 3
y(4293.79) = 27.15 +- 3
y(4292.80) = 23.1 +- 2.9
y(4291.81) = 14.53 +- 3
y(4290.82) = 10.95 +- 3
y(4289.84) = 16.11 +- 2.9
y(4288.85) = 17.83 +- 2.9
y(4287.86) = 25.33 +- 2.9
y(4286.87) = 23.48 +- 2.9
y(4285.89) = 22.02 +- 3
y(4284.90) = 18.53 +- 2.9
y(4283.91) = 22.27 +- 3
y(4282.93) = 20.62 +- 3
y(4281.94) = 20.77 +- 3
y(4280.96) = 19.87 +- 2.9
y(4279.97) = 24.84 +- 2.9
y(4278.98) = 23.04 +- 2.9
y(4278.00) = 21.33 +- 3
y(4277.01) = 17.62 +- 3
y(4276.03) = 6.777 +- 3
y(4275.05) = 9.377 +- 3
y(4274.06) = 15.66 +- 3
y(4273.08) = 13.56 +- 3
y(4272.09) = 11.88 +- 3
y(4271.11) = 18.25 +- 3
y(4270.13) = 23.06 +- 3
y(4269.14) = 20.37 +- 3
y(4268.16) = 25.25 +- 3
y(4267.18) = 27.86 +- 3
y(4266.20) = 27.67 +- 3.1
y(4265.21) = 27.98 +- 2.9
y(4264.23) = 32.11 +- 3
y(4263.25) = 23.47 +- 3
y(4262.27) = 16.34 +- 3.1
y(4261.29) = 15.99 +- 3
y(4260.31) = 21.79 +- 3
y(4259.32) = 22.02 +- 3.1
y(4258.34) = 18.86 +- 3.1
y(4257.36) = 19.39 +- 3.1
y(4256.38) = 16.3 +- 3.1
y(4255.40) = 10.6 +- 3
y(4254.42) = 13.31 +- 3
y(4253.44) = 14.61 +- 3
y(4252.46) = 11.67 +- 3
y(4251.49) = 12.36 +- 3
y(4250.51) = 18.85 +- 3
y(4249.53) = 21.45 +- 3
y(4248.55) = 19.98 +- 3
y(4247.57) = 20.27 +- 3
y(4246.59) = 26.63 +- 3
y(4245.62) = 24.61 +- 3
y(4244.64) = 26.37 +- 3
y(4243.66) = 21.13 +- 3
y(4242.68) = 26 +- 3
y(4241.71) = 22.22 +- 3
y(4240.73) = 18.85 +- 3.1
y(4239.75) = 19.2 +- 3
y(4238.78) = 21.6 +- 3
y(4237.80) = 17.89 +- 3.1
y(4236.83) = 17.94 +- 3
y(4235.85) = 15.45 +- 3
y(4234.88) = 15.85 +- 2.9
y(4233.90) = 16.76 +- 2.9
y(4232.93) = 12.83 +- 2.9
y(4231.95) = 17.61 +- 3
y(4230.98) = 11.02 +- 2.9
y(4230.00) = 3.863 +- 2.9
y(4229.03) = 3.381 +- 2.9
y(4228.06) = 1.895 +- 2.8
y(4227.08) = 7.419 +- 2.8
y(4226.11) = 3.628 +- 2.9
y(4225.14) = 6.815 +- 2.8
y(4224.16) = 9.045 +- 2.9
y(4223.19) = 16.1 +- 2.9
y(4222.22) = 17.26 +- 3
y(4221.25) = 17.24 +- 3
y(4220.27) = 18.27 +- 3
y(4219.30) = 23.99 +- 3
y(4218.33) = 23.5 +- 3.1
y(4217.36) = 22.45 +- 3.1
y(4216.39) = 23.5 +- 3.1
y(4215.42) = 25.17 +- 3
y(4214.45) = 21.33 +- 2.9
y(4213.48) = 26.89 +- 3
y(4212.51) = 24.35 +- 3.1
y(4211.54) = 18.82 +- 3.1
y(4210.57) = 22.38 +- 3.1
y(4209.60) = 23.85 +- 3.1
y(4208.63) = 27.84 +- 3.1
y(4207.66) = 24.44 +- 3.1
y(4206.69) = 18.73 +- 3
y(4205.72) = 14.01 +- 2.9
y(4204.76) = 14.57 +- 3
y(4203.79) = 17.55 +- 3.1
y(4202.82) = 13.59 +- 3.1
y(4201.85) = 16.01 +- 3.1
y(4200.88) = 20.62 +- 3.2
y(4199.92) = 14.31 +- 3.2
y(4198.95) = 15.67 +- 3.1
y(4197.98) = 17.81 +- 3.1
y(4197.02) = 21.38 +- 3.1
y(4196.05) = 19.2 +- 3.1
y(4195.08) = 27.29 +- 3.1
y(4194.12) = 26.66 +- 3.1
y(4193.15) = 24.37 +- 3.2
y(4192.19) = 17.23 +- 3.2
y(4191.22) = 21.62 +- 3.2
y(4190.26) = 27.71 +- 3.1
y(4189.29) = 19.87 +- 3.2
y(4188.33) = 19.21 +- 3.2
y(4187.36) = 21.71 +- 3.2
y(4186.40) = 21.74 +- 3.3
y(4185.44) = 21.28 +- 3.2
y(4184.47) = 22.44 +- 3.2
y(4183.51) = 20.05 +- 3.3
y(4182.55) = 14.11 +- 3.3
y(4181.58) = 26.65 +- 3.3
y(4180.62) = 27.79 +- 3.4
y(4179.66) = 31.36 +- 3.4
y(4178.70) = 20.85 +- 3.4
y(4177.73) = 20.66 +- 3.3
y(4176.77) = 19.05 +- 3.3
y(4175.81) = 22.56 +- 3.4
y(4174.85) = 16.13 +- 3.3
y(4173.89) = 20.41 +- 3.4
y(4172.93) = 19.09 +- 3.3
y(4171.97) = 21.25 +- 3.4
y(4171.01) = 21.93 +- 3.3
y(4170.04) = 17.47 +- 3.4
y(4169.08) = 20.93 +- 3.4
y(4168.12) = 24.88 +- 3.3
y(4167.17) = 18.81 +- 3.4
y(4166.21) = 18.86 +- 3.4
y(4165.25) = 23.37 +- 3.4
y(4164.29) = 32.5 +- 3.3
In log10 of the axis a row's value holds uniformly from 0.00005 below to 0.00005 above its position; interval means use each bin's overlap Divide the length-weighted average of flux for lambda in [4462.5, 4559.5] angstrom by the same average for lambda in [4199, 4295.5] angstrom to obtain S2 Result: 2.18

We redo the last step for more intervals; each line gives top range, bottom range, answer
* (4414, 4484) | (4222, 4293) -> 1.91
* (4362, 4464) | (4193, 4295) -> 1.64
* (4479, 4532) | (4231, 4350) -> 1.83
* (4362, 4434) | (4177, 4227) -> 1.51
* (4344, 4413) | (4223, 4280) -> 1.70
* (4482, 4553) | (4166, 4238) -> 2.16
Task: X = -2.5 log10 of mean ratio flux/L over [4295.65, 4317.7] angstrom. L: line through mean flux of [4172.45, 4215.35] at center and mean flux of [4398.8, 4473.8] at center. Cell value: 0.25 mag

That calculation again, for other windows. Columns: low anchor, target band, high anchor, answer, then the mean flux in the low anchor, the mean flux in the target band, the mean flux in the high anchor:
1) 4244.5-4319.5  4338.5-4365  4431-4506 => -0.16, 20.3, 30.5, 36.4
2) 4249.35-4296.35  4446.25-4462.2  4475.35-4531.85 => 0.17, 19.3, 31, 41.1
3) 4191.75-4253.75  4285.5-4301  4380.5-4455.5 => 0.11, 18.2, 20.7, 31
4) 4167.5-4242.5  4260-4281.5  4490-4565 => 0.17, 19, 20.2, 41.5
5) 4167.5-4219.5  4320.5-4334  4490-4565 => 0.09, 21.2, 26.9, 41.5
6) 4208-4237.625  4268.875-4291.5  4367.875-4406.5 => 0.13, 16.6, 18.4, 28.4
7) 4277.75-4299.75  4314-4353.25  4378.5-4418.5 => -0.21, 21.2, 29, 27.8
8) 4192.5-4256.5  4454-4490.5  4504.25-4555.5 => 0.03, 18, 35.8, 41.3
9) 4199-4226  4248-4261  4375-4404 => 0.24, 19.1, 17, 28.2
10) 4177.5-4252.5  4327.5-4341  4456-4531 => -0.07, 19.1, 29.6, 39.3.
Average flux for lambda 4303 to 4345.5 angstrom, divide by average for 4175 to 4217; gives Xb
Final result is 1.23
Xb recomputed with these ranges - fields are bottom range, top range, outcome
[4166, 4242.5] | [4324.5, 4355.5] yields 1.50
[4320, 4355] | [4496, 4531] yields 1.46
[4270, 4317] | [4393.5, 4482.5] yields 1.69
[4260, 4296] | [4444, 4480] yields 1.72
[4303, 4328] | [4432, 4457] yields 1.42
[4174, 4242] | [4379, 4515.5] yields 1.83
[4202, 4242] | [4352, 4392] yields 1.68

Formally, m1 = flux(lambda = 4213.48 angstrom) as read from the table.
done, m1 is 26.89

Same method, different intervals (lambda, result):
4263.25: 23.47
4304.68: 17.78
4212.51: 24.35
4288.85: 17.83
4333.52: 34.29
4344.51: 28.49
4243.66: 21.13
